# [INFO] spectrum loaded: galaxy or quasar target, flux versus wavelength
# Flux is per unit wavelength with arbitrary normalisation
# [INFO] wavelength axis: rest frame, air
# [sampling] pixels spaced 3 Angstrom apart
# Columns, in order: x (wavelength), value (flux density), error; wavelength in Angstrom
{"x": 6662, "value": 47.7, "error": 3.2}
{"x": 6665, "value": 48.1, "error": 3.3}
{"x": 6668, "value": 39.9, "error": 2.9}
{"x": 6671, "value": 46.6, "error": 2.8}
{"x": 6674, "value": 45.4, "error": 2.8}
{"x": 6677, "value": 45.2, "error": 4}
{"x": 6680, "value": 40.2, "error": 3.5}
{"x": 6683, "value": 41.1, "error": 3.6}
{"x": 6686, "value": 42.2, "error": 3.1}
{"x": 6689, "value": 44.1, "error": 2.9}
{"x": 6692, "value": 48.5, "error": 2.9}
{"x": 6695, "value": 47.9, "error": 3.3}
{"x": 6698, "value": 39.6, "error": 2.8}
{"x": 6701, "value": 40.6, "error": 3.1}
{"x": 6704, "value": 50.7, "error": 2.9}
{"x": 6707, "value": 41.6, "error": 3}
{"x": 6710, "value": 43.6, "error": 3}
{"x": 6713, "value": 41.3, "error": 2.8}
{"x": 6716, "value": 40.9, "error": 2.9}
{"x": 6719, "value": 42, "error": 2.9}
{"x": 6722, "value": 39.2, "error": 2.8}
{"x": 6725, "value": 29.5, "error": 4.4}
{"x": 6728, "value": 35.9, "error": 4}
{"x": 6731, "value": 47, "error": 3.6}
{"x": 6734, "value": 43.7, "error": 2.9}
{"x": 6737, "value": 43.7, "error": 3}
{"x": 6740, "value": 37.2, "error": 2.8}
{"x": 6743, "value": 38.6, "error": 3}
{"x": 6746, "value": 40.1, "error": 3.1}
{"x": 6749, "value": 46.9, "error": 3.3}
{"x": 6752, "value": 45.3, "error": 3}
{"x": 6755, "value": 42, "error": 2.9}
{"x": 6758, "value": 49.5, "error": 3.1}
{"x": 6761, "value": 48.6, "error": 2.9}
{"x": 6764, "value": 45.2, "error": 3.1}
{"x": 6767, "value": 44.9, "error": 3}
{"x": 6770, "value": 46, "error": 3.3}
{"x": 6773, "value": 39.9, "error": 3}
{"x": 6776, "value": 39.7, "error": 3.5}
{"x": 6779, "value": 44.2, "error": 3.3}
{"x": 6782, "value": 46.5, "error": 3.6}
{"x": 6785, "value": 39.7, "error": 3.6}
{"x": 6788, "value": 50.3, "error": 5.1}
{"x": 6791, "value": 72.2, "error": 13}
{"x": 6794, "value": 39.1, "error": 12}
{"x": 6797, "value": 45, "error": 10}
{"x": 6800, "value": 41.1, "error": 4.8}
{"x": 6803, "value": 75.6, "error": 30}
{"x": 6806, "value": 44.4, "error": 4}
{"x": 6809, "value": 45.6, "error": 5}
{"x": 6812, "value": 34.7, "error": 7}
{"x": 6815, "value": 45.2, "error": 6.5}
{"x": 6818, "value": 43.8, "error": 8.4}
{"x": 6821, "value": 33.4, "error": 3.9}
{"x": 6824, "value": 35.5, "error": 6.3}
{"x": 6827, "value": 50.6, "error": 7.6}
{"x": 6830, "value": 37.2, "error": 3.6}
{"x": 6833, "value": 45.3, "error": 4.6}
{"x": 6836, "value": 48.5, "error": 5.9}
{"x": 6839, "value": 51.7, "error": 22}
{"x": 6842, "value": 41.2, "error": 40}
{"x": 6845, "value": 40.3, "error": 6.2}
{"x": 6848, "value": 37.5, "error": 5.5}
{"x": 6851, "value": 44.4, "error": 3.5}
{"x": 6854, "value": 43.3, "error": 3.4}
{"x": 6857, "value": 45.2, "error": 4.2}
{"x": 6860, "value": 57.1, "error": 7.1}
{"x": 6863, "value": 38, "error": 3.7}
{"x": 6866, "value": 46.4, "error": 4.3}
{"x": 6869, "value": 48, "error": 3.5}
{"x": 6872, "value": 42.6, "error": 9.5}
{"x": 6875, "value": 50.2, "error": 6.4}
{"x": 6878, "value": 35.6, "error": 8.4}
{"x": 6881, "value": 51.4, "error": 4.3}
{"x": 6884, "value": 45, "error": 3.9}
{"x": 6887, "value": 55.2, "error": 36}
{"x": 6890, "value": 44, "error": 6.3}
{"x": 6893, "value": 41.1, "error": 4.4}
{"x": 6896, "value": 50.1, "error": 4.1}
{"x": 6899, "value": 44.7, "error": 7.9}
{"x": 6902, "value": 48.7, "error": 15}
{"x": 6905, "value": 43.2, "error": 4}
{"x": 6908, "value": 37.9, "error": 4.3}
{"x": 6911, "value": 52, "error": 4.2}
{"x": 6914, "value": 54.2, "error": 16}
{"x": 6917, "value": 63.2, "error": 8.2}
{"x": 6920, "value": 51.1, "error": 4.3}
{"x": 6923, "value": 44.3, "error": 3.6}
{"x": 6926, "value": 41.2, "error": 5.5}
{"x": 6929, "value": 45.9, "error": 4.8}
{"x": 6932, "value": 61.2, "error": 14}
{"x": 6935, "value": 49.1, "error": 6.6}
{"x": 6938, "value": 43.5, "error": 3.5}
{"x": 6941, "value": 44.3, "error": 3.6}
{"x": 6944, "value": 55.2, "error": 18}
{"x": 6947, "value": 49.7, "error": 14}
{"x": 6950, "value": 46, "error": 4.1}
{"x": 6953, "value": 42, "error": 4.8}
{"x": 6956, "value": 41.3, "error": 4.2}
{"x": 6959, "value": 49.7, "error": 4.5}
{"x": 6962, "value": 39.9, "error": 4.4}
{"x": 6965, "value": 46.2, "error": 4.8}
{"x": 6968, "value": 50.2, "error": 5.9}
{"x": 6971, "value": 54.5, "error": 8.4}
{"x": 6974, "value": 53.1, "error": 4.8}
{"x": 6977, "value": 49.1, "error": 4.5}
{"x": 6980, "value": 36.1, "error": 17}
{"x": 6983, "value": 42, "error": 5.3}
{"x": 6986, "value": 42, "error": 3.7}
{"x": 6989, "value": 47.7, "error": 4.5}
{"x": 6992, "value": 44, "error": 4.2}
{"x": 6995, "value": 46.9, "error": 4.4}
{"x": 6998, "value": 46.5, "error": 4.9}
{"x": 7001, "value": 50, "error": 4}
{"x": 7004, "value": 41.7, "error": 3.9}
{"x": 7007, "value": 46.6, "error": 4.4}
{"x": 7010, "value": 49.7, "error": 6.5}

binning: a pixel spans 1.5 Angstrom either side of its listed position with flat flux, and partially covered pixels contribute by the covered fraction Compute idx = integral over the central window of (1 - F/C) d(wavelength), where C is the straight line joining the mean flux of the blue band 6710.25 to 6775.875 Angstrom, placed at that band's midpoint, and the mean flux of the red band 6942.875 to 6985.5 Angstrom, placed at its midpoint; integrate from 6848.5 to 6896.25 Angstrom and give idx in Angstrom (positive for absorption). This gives -1.10 Angstrom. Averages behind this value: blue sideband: 42.2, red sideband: 46.6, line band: 45.8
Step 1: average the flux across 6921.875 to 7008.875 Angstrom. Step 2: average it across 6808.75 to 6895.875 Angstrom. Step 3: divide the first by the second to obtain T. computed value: 1.1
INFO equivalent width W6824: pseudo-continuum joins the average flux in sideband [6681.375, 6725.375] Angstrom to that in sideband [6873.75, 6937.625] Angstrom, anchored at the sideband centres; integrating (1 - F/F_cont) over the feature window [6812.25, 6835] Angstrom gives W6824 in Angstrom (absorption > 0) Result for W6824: 2.19 Angstrom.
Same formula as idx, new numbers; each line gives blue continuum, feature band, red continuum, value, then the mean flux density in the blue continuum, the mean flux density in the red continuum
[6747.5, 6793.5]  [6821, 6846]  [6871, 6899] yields 1.66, 46.6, 46.1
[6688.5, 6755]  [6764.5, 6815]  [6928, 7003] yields -3.73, 42.1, 47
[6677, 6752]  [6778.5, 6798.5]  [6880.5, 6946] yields -1.76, 42.1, 48.4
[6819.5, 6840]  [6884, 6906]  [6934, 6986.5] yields -0.99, 43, 46.4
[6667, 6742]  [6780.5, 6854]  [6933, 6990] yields -2.00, 42.3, 46.5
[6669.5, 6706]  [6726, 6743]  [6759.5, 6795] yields 1.70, 44.3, 46.5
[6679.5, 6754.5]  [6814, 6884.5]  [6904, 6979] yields 2.62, 42.1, 48.3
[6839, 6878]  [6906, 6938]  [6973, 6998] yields -3.47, 44.5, 45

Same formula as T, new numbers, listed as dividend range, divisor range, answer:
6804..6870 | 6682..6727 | 1.04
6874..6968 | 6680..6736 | 1.12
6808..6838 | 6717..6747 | 1.06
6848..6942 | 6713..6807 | 1.05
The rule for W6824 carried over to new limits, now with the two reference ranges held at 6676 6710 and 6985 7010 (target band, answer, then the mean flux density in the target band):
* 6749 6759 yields -0.3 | 45.6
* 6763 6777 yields 0.4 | 43.2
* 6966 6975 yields -1.3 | 52.2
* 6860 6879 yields 0.1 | 44.8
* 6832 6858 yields 0.4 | 44.1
